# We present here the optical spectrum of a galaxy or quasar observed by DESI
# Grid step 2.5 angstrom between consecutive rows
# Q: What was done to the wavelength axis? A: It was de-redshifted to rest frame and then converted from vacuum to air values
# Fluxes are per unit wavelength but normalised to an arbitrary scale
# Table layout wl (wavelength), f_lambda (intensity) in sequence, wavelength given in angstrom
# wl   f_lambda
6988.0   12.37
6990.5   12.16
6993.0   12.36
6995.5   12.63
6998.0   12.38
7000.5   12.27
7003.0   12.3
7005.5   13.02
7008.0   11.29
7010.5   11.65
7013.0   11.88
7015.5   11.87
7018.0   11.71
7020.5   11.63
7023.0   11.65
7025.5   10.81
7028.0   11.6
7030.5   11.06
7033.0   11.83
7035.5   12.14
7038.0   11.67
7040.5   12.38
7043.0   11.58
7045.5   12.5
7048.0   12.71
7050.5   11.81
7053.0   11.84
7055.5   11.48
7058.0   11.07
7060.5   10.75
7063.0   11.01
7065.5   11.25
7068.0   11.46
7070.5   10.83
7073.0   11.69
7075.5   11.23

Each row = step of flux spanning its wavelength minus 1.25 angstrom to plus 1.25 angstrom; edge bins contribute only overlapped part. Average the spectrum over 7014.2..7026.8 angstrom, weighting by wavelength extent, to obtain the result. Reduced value 11.5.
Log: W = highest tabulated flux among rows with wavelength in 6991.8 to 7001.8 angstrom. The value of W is 12.63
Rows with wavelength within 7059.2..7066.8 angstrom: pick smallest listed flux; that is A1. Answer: 10.75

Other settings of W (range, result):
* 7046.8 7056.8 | 12.71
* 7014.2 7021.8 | 11.87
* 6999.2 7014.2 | 13.02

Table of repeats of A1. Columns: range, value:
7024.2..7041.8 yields 10.81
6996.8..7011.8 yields 11.29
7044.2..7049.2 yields 12.5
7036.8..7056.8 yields 11.48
